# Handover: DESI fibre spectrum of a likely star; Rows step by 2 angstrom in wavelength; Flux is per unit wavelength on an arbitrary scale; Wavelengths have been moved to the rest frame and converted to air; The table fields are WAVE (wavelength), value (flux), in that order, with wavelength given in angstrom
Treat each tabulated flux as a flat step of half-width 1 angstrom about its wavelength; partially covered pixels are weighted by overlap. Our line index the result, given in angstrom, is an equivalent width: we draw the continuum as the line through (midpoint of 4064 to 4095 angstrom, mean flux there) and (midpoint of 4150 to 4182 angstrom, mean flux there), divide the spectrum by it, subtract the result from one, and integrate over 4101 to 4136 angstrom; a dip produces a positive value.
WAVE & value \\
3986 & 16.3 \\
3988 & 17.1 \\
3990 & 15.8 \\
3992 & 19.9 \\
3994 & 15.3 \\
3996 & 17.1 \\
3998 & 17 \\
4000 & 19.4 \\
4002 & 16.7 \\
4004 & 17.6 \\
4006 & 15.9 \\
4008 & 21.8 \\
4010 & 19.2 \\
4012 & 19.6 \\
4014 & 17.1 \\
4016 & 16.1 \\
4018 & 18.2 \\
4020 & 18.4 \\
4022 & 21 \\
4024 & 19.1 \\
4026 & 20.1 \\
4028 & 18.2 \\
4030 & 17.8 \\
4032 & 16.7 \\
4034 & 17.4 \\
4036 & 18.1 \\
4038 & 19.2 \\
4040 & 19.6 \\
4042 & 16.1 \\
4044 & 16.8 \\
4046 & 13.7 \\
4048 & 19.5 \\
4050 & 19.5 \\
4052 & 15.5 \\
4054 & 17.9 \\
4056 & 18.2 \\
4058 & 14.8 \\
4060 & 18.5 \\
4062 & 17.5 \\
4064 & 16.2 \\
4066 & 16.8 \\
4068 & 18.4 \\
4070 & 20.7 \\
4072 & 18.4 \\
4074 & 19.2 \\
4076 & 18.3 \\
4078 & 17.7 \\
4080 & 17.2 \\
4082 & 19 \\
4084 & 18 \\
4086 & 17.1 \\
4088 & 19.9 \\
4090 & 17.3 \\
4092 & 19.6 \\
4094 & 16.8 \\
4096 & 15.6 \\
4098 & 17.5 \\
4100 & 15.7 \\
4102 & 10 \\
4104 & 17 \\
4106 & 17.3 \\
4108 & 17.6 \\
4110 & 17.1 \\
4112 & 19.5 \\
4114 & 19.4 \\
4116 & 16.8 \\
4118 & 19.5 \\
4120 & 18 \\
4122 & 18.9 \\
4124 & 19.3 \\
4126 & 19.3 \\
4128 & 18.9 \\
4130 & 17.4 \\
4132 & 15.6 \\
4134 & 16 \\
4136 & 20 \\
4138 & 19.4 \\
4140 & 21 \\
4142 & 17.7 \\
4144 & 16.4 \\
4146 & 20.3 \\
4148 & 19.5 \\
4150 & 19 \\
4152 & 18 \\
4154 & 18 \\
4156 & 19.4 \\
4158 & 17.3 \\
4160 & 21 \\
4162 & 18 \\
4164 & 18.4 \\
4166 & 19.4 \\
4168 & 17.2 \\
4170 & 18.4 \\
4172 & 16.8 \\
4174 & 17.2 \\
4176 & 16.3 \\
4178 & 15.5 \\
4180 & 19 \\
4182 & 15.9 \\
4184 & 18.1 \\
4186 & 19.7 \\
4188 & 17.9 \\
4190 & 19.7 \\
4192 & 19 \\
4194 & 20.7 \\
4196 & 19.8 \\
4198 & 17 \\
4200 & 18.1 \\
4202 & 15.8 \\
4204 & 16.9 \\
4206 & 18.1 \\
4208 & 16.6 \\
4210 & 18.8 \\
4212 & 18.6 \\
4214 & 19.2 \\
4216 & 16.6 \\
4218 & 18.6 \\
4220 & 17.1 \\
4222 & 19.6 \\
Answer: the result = 1.0 angstrom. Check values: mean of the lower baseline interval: 18.2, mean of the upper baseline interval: 18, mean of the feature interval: 17.6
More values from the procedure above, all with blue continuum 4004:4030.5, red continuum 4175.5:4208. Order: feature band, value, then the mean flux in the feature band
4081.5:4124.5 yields 1.8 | 17.6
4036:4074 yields 1.6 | 17.7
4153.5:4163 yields -0.4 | 18.8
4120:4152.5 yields -0.7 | 18.5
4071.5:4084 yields 0.1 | 18.3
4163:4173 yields 0.0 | 18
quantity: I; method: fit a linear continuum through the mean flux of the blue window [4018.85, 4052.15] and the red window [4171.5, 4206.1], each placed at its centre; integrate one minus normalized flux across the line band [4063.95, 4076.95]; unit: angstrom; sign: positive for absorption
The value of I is -0.3 angstrom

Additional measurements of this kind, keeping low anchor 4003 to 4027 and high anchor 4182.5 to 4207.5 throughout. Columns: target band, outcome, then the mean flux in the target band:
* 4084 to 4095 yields 0.2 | 18.1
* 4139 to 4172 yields -0.4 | 18.6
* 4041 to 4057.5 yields 1.4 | 17.1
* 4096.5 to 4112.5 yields 1.9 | 16.3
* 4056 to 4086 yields 1.1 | 17.9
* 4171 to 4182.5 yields 1.0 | 16.8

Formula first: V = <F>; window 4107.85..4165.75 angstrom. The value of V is 18.5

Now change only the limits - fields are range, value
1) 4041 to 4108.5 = 17.3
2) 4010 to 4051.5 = 18.1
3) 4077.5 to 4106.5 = 17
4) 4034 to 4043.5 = 18.1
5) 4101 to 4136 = 17.6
